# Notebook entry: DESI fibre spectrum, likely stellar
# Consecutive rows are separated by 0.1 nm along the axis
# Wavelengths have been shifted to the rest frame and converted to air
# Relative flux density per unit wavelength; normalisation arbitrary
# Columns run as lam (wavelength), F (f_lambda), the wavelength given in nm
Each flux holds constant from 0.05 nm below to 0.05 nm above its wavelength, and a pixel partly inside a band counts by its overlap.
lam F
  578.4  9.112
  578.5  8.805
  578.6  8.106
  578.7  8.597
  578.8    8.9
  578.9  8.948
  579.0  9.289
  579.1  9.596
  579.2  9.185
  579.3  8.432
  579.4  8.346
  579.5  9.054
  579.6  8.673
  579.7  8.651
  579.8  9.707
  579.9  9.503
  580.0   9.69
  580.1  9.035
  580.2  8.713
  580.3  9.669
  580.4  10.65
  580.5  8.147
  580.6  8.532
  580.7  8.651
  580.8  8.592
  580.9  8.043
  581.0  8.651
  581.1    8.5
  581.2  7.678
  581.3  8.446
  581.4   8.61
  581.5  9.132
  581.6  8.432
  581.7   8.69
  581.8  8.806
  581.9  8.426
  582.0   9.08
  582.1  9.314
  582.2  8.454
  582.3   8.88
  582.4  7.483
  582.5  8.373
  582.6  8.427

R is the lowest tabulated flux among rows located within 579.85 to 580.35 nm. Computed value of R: 8.713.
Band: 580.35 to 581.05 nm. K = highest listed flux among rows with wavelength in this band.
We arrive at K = 10.65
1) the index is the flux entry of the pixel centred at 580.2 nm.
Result 8.713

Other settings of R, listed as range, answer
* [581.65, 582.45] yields 7.483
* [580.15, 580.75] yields 8.147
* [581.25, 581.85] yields 8.432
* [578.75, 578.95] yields 8.9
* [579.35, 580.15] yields 8.346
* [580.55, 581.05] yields 8.043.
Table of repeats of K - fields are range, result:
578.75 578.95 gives 8.948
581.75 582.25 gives 9.314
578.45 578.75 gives 8.805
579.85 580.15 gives 9.69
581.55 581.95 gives 8.806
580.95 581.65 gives 9.132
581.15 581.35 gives 8.446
